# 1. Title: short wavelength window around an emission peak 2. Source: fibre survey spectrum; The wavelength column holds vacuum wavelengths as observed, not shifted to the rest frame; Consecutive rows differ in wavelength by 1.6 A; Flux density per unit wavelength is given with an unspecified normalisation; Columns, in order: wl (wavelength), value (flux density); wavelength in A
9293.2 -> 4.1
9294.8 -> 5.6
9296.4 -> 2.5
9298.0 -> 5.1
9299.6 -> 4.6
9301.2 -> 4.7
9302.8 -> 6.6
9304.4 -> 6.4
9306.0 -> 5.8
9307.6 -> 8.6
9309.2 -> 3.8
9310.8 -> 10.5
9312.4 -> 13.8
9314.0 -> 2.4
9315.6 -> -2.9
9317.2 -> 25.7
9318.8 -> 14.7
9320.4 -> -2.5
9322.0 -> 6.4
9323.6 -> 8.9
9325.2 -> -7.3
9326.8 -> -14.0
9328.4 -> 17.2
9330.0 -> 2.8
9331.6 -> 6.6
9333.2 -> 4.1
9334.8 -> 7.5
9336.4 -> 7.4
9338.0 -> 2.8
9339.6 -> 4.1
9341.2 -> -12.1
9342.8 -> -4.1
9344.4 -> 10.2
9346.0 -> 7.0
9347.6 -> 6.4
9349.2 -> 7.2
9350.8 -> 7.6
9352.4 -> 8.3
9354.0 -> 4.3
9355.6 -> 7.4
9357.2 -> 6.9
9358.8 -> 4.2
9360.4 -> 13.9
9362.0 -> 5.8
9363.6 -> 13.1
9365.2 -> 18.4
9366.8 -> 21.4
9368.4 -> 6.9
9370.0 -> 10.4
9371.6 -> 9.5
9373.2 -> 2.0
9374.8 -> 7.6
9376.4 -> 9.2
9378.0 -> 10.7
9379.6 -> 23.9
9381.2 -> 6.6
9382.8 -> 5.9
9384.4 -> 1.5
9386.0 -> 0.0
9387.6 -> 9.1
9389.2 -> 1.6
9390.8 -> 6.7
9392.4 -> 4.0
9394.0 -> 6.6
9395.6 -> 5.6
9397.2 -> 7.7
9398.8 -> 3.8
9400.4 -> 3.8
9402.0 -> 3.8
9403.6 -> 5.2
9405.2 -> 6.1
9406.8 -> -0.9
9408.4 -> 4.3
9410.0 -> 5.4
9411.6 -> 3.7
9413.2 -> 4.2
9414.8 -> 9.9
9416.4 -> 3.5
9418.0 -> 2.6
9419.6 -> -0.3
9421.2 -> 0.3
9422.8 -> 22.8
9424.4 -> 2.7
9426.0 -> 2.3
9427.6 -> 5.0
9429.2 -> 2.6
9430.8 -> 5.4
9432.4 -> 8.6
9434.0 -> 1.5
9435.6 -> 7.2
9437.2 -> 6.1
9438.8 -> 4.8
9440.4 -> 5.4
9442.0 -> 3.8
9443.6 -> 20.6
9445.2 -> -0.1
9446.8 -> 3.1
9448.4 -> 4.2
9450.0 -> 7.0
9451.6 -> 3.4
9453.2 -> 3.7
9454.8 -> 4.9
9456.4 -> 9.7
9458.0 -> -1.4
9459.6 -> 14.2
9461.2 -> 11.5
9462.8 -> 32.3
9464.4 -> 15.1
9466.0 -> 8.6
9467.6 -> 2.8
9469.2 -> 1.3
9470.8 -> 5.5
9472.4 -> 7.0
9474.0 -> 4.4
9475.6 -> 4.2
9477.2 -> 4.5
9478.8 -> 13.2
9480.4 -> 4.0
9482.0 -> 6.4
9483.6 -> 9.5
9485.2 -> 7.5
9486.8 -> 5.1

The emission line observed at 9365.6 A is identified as H-beta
